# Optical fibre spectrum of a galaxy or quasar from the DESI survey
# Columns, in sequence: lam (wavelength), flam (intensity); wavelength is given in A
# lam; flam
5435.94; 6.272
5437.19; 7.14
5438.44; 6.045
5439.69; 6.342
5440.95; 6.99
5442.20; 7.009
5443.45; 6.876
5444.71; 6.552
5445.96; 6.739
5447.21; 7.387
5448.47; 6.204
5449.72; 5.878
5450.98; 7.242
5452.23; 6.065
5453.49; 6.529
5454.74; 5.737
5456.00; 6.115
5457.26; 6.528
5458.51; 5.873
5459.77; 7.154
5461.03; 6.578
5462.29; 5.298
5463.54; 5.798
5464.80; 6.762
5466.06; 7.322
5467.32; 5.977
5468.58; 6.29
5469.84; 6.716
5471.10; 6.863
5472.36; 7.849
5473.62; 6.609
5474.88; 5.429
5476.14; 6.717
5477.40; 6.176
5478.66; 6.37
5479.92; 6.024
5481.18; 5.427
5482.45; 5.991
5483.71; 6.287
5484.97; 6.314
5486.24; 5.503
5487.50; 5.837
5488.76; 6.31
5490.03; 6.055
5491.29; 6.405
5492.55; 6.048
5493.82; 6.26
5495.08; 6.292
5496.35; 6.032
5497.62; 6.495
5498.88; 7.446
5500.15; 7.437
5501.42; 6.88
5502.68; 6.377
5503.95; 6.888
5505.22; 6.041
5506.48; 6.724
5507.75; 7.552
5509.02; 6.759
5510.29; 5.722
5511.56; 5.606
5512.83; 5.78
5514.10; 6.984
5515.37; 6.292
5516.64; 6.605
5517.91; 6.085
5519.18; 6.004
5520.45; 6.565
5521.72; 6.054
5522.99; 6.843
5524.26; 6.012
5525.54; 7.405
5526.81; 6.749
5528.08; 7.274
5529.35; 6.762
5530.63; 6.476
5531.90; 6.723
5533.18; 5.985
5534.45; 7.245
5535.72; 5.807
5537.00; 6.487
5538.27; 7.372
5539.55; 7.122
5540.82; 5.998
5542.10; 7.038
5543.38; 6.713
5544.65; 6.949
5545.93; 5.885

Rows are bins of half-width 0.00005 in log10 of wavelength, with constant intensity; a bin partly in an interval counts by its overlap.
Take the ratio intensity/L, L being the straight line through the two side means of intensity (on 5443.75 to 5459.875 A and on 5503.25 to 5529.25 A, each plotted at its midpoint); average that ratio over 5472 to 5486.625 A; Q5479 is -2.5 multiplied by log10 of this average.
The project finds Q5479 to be 0.05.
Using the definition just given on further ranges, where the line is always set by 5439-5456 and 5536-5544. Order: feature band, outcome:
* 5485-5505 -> 0.041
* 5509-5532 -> 0.043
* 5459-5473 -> 0.001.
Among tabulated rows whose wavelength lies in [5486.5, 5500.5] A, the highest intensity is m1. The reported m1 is 7.446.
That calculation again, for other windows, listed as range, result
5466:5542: 7.849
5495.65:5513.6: 7.552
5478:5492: 6.405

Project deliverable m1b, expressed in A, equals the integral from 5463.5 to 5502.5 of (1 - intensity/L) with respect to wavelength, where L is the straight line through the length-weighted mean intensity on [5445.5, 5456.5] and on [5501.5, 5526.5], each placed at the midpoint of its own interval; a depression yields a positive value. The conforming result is 0.3 A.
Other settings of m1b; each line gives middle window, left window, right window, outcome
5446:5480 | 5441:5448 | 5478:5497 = 0.55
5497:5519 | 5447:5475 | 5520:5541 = 0.10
